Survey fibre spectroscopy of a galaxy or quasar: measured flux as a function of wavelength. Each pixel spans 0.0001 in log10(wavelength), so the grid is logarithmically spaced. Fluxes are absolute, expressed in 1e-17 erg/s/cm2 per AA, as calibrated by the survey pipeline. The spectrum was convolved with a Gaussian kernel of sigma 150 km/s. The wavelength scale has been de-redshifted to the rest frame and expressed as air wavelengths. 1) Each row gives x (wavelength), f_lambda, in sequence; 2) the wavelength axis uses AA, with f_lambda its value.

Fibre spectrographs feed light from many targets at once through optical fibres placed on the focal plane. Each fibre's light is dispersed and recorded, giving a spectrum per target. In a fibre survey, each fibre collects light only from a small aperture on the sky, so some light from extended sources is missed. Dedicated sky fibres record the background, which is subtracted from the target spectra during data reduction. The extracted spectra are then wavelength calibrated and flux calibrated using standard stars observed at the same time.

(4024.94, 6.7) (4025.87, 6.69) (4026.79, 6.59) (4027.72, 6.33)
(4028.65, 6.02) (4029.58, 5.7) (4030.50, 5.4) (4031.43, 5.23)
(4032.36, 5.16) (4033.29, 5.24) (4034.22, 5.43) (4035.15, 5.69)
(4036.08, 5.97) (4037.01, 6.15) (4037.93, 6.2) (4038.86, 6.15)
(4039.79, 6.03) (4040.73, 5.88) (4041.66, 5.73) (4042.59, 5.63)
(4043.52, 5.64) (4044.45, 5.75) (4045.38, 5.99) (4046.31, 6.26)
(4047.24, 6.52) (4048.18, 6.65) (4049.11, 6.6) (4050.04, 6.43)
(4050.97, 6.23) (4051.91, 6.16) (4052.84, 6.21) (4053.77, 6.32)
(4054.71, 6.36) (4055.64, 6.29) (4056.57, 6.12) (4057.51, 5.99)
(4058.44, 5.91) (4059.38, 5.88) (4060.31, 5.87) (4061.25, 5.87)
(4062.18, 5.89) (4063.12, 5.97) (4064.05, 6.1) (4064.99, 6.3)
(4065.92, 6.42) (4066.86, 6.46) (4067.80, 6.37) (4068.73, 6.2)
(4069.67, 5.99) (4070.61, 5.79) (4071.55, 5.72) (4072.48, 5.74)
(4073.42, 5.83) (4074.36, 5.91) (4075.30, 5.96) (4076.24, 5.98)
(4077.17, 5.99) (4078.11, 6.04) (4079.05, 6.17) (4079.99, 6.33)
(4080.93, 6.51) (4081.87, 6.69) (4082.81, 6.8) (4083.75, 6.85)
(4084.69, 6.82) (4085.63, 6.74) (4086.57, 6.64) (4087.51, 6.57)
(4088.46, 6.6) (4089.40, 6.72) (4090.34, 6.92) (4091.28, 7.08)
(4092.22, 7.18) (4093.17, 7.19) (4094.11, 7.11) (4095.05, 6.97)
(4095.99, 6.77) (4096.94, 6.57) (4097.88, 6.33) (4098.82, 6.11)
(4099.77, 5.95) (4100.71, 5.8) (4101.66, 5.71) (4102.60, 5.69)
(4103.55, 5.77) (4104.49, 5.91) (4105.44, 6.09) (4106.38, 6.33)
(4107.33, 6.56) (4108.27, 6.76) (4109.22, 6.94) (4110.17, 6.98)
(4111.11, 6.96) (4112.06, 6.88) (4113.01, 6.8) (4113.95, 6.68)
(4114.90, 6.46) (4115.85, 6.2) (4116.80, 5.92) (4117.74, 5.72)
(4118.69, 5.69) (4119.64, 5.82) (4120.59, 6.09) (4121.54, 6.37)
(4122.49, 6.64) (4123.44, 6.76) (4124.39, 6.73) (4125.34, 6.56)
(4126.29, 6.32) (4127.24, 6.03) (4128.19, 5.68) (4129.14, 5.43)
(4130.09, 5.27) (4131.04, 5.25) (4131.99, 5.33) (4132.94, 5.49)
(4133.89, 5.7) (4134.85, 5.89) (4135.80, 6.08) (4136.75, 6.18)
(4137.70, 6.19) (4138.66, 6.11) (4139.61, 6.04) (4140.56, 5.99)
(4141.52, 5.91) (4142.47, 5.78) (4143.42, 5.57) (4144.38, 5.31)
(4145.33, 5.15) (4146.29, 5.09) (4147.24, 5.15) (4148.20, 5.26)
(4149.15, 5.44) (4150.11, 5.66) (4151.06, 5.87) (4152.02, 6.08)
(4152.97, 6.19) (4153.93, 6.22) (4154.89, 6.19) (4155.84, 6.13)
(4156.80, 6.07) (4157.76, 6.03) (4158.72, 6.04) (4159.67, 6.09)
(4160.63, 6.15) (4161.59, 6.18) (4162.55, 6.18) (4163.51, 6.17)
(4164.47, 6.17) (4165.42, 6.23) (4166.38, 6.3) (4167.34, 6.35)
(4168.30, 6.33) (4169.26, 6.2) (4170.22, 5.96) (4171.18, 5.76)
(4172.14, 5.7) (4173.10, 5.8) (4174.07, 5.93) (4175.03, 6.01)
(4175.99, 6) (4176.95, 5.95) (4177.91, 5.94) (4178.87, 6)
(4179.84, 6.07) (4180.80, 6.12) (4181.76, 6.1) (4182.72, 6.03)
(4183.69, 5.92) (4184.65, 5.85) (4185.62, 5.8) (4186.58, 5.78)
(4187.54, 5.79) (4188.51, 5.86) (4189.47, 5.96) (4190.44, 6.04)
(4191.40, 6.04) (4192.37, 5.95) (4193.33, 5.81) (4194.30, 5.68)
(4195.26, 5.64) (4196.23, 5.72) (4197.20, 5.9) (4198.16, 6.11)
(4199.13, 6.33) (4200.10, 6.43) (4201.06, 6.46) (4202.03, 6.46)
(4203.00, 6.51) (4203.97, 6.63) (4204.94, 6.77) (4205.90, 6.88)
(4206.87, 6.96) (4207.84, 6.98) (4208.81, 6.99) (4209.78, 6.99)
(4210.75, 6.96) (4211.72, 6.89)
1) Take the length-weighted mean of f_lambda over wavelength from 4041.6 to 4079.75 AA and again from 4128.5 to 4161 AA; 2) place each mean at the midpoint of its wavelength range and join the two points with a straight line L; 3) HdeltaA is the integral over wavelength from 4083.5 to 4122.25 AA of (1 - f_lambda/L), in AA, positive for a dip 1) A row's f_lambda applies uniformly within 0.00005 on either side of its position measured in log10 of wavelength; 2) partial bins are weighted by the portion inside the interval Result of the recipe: -3.5 AA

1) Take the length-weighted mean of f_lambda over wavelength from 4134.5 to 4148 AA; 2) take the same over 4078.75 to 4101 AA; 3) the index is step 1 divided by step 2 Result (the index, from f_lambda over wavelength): 0.86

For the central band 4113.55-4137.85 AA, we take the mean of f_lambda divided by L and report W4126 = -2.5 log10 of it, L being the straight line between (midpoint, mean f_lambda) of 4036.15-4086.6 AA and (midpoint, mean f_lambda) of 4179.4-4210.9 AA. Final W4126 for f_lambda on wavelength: 0.03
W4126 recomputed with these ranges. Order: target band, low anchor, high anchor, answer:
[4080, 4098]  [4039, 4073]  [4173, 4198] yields -0.126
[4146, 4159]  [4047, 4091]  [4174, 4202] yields 0.045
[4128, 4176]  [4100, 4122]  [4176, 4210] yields 0.063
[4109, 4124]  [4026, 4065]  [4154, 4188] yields -0.070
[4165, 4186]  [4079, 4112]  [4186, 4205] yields 0.028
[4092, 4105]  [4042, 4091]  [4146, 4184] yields -0.033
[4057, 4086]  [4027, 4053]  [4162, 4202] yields -0.036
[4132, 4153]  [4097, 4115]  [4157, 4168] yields 0.095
